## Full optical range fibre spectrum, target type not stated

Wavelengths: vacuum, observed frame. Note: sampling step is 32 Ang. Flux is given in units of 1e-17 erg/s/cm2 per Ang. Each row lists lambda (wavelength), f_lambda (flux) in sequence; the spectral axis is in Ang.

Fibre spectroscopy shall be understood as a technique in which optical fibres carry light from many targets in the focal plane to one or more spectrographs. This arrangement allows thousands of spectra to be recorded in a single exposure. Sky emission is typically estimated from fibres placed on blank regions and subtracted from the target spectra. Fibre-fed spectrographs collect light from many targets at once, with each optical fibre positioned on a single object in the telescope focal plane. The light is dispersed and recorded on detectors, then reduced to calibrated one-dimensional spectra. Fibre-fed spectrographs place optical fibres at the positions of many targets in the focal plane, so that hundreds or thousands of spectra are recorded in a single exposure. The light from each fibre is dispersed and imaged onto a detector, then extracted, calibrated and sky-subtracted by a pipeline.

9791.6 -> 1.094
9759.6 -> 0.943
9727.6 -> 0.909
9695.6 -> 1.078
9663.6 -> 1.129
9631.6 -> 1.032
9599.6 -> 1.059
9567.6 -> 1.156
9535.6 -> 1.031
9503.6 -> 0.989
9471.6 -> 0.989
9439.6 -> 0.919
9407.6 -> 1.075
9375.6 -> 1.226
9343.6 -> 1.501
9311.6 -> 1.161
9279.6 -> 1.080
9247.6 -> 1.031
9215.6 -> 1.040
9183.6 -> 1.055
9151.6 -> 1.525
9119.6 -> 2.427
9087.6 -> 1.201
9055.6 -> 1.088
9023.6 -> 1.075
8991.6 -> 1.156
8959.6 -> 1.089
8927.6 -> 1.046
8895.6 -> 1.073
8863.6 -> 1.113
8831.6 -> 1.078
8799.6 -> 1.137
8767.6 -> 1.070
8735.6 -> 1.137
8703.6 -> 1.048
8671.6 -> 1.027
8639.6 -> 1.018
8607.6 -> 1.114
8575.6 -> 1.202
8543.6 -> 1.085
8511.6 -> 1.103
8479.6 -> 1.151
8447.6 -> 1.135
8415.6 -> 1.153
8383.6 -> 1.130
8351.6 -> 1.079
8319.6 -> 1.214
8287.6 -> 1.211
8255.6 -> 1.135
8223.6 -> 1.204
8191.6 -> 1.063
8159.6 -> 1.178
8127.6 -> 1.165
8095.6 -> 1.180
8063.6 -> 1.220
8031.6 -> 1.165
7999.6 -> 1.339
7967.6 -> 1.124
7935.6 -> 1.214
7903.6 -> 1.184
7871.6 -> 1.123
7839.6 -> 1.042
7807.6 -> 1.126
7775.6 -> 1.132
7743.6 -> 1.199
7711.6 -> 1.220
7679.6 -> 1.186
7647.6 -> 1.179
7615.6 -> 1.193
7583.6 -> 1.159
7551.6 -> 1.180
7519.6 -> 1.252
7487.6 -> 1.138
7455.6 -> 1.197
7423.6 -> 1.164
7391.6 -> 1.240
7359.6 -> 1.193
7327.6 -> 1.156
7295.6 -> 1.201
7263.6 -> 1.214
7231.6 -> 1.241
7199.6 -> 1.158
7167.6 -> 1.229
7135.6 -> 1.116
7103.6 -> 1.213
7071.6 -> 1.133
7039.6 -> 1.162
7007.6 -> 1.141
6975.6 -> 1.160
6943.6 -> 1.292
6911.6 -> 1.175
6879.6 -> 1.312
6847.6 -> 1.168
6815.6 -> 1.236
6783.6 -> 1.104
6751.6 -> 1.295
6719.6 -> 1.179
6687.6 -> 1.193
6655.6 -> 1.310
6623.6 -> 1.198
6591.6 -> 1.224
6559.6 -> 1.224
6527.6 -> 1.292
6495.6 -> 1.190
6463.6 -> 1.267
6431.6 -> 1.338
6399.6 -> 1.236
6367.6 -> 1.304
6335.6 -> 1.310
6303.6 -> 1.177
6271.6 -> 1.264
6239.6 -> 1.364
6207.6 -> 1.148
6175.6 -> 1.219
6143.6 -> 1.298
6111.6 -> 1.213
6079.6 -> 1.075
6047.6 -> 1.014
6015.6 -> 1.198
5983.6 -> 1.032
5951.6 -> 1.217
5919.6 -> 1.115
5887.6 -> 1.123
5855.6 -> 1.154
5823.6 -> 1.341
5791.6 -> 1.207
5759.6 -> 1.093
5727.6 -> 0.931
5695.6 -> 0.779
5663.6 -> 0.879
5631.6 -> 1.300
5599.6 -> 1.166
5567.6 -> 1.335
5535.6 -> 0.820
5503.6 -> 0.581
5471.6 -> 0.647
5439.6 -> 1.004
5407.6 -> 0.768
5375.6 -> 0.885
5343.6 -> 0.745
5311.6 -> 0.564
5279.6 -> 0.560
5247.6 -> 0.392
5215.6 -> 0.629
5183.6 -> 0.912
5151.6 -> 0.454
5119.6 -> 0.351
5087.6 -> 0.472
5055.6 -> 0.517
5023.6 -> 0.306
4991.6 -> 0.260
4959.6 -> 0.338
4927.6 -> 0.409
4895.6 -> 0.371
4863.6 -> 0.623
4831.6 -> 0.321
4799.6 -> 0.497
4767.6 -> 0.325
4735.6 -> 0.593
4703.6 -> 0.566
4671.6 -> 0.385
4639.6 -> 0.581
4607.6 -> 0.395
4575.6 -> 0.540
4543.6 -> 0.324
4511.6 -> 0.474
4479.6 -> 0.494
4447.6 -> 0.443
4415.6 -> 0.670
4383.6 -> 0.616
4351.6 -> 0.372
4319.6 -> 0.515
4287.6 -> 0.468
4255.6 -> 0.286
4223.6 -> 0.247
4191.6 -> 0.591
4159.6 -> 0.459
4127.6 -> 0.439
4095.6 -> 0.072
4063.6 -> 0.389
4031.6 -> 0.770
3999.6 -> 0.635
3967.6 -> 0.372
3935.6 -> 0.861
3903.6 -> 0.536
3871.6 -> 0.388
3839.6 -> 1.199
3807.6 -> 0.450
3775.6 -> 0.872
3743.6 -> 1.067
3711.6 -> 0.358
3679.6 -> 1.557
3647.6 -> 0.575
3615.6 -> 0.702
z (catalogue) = 0.389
